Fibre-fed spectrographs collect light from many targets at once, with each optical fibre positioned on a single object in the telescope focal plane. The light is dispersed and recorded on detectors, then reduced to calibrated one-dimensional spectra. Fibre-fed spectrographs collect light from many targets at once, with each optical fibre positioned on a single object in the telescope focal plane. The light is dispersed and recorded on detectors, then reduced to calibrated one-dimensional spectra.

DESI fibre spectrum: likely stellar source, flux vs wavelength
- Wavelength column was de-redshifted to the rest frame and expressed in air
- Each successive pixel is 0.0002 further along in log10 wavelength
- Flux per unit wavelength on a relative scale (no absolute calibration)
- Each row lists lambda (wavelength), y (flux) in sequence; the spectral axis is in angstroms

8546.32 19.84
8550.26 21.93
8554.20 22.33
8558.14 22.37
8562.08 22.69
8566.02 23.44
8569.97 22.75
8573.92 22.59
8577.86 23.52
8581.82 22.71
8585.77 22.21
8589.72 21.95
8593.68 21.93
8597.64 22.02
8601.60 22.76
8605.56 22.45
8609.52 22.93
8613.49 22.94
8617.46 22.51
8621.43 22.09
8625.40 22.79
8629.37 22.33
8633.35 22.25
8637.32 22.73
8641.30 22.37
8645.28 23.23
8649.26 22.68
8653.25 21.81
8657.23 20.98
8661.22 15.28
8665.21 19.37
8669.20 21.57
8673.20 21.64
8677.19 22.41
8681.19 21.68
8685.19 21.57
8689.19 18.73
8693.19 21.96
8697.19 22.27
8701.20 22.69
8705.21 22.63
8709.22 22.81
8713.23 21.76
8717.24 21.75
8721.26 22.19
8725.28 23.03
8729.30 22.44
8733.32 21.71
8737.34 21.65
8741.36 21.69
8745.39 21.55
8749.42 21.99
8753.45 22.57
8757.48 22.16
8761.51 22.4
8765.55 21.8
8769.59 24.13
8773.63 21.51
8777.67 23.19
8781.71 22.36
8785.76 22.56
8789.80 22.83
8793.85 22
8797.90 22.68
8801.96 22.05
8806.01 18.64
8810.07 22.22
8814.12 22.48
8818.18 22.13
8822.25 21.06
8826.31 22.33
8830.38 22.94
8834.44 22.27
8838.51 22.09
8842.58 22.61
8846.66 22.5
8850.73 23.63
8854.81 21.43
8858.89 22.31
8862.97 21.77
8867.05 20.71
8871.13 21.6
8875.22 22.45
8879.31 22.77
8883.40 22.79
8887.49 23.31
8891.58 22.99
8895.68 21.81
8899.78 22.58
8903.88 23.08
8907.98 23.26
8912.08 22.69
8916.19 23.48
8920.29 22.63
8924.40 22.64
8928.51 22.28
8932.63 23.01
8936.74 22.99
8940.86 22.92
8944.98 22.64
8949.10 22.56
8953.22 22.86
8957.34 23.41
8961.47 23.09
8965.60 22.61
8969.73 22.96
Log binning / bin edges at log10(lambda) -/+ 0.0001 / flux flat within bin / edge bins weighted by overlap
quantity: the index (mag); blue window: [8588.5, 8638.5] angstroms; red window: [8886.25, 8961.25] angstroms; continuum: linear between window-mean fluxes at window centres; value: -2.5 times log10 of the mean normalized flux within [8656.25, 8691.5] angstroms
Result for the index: 0.11 mag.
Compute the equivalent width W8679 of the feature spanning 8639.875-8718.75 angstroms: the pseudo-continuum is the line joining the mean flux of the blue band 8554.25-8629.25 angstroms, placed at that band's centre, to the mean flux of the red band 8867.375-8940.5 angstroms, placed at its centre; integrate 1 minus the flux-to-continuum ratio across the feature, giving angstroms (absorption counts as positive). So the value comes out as 4.0 angstroms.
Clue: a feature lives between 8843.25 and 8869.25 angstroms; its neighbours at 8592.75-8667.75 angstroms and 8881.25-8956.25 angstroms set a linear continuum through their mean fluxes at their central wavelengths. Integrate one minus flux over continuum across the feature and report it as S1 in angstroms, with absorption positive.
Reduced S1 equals 0.6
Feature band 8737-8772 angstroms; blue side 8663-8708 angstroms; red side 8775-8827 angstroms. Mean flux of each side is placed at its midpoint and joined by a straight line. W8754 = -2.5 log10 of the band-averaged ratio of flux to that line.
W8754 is -0.021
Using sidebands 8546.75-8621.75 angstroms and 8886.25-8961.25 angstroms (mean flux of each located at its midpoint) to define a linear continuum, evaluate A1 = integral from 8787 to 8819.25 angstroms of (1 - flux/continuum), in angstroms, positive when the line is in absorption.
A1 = 1.2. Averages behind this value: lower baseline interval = 22.5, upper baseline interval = 22.8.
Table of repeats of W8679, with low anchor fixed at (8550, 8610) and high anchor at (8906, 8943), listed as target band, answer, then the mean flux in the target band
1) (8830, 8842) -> 0.2 angstroms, 22.4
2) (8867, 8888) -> 0.4 angstroms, 22.3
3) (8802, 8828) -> 1.4 angstroms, 21.5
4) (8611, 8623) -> 0.0 angstroms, 22.5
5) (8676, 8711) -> 1.3 angstroms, 21.8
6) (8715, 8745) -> 0.9 angstroms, 22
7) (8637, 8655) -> 0.0 angstroms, 22.6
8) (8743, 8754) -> 0.4 angstroms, 21.9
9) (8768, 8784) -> 0.0 angstroms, 22.8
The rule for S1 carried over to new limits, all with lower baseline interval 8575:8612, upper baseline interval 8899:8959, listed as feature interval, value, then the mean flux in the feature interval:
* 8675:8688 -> 0.5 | 21.7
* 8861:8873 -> 0.8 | 21.4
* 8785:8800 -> 0.1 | 22.5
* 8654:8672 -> 2.4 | 19.6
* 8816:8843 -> 0.7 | 22.2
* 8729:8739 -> 0.4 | 21.9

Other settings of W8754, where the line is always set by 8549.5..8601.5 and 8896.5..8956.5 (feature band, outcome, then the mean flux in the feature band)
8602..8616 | -0.01 mag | 22.8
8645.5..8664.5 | 0.11 mag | 20.4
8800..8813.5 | 0.08 mag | 21.1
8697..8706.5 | 0.00 mag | 22.6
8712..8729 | 0.02 mag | 22.2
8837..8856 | 0.01 mag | 22.5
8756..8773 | 0.01 mag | 22.5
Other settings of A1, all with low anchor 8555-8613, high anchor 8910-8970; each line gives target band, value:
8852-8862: 0.3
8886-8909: 0.0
